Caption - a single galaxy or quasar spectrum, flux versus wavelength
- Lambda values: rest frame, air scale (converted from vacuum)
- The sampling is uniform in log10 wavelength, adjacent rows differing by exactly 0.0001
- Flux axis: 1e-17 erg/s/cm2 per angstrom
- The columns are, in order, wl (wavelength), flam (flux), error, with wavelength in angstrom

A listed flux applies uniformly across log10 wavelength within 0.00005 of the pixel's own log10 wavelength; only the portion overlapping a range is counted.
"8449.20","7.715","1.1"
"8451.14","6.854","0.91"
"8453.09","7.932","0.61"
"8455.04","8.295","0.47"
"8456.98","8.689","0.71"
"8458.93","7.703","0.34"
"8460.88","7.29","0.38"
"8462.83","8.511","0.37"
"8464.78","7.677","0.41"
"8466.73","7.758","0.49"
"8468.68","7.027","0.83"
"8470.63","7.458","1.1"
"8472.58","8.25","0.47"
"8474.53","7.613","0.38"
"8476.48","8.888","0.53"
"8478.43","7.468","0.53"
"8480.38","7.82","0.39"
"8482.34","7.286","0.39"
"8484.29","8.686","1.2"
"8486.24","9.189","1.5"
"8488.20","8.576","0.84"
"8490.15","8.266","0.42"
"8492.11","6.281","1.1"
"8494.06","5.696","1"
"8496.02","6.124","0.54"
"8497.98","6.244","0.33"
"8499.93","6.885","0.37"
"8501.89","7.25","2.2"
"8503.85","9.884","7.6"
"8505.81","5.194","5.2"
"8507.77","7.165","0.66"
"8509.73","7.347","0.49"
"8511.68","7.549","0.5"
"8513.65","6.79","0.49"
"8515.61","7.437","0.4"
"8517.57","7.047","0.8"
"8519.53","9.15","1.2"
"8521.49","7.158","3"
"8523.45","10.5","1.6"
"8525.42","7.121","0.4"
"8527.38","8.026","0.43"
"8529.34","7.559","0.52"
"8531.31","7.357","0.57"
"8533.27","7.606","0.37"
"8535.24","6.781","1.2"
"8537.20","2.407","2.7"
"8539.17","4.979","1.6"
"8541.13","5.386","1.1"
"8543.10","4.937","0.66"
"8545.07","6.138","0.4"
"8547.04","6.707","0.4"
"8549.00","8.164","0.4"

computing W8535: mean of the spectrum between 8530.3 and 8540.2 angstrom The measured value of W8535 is 5.83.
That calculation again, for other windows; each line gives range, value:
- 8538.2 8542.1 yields 5.19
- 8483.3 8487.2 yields 8.95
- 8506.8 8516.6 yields 7.26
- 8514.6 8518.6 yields 7.27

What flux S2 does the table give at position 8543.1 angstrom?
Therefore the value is 4.937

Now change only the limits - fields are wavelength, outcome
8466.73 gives 7.758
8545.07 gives 6.138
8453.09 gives 7.932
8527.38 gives 8.026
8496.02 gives 6.124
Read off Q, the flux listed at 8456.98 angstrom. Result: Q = 8.689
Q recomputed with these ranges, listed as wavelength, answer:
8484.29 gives 8.686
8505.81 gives 5.194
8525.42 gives 7.121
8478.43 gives 7.468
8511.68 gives 7.549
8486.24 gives 9.189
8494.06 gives 5.696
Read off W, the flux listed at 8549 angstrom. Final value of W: 8.164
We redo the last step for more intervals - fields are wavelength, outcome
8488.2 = 8.576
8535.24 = 6.781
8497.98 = 6.244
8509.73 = 7.347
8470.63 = 7.458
